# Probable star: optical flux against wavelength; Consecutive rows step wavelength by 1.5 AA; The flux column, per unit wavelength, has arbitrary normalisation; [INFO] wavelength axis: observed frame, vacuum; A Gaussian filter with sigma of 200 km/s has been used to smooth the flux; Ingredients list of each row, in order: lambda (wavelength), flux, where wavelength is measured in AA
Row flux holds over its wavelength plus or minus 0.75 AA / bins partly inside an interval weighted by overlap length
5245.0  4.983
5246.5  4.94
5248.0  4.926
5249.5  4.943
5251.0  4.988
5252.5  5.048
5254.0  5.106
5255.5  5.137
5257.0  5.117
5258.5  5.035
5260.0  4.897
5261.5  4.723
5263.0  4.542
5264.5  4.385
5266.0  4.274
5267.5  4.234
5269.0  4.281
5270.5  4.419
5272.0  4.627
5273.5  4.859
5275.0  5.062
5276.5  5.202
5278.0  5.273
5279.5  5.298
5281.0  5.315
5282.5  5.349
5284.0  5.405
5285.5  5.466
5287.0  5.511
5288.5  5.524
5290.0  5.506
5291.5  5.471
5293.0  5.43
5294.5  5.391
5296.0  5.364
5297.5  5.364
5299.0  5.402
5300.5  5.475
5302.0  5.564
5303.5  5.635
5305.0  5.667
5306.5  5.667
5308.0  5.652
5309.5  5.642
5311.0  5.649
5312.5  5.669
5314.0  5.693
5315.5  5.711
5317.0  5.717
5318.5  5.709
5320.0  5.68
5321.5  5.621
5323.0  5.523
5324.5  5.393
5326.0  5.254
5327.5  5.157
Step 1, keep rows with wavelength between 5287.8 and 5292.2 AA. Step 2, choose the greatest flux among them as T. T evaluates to 5.524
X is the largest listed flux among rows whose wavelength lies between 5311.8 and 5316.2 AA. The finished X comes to 5.711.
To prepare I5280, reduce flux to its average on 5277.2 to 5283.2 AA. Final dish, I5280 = 5.31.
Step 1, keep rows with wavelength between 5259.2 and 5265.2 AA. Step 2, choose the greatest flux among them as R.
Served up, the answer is 4.897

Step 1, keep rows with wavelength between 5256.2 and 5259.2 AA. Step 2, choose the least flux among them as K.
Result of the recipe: 5.035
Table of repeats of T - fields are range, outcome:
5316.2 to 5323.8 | 5.717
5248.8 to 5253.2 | 5.048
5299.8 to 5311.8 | 5.667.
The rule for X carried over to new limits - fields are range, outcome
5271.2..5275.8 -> 5.062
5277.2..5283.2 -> 5.349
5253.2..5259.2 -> 5.137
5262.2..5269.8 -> 4.542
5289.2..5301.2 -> 5.506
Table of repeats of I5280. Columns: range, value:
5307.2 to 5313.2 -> 5.65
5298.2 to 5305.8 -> 5.55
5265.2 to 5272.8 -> 4.37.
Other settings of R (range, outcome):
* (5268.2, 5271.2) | 4.419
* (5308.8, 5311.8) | 5.649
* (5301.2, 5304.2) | 5.635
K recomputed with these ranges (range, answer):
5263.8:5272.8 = 4.234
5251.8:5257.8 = 5.048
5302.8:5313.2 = 5.635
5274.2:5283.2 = 5.062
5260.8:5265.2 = 4.385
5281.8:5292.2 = 5.349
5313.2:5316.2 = 5.693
